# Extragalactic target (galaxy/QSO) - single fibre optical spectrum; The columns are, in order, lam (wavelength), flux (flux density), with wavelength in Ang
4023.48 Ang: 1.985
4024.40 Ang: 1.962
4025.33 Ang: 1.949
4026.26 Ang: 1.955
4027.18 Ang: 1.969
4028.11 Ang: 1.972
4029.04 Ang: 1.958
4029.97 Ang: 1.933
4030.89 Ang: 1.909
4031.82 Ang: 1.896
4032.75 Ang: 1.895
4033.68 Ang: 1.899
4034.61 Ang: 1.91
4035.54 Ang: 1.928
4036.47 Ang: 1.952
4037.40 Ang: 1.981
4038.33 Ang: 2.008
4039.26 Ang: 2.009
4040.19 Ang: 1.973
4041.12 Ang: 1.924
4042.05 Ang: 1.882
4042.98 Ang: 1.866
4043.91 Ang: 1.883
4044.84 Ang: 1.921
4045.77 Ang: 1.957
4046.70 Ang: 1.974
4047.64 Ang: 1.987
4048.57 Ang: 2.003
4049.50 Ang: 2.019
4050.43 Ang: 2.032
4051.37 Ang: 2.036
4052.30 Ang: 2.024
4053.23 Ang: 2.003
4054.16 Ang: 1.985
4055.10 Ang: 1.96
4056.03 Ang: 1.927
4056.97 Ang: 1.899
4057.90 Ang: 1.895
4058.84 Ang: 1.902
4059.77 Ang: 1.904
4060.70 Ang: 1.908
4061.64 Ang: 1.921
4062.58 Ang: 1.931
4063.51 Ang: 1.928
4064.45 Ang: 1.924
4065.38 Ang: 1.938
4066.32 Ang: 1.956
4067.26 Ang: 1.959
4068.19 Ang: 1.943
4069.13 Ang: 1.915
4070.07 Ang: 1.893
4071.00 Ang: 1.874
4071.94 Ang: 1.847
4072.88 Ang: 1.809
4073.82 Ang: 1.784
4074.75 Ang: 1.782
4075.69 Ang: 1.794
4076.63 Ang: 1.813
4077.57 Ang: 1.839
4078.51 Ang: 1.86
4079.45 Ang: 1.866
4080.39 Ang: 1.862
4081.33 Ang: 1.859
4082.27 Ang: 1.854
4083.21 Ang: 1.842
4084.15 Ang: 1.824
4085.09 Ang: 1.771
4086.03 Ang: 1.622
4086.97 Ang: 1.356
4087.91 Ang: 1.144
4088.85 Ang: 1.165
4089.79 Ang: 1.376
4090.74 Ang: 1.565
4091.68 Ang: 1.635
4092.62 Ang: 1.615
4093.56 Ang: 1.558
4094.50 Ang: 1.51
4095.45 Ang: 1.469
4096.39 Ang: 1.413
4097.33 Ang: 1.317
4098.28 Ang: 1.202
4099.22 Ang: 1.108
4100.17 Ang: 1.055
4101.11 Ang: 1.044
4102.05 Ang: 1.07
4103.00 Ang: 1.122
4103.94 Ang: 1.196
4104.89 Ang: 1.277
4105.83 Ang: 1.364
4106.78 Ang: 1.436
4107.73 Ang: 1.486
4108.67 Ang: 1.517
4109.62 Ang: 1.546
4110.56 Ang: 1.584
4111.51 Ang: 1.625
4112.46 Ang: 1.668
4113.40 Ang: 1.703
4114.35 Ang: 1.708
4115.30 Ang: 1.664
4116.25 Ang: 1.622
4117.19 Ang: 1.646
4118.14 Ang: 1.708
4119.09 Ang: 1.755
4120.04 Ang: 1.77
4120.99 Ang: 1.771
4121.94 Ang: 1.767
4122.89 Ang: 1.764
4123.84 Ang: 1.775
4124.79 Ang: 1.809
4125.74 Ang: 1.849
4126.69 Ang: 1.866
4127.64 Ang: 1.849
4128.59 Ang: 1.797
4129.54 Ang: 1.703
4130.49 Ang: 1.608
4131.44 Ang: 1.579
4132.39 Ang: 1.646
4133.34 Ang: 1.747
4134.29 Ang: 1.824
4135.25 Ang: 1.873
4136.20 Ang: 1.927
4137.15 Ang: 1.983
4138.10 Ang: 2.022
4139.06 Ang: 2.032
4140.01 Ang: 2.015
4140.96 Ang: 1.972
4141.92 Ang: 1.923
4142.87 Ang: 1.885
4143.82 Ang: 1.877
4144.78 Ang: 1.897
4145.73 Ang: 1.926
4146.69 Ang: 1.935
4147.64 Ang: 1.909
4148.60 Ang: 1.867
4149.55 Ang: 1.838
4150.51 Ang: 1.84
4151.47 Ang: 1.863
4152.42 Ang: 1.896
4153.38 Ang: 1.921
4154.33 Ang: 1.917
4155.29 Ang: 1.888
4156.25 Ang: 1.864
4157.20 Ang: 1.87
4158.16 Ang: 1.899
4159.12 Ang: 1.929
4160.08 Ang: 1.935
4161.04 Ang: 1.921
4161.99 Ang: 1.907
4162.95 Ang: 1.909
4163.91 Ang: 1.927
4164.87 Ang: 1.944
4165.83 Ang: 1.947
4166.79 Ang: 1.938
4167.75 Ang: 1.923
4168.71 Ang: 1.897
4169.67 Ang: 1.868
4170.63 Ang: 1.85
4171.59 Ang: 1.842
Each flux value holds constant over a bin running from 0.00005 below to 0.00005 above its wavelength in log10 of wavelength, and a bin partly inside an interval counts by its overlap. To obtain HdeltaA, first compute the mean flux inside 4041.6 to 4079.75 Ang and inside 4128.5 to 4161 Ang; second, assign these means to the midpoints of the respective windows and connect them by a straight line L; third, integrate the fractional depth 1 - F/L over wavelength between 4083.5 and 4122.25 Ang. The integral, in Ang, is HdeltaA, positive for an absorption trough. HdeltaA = 8.4 Ang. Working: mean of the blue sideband 1.92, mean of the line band 1.48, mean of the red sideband 1.87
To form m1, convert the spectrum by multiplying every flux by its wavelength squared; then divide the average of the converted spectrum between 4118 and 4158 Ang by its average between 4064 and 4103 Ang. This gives 1.2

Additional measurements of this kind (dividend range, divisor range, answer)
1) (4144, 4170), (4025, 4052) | 1.03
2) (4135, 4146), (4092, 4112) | 1.46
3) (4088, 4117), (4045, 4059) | 0.74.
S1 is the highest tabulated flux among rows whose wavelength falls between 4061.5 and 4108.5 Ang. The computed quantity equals 1.959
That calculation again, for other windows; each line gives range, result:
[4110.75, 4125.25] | 1.809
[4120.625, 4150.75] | 2.032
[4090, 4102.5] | 1.635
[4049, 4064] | 2.036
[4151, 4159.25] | 1.929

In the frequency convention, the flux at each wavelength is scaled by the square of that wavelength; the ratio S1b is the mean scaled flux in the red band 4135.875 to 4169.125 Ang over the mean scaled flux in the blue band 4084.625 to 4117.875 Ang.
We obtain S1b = 1.4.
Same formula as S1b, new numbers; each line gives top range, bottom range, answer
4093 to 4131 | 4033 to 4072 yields 0.82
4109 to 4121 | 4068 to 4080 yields 0.92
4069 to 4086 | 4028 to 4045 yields 0.97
